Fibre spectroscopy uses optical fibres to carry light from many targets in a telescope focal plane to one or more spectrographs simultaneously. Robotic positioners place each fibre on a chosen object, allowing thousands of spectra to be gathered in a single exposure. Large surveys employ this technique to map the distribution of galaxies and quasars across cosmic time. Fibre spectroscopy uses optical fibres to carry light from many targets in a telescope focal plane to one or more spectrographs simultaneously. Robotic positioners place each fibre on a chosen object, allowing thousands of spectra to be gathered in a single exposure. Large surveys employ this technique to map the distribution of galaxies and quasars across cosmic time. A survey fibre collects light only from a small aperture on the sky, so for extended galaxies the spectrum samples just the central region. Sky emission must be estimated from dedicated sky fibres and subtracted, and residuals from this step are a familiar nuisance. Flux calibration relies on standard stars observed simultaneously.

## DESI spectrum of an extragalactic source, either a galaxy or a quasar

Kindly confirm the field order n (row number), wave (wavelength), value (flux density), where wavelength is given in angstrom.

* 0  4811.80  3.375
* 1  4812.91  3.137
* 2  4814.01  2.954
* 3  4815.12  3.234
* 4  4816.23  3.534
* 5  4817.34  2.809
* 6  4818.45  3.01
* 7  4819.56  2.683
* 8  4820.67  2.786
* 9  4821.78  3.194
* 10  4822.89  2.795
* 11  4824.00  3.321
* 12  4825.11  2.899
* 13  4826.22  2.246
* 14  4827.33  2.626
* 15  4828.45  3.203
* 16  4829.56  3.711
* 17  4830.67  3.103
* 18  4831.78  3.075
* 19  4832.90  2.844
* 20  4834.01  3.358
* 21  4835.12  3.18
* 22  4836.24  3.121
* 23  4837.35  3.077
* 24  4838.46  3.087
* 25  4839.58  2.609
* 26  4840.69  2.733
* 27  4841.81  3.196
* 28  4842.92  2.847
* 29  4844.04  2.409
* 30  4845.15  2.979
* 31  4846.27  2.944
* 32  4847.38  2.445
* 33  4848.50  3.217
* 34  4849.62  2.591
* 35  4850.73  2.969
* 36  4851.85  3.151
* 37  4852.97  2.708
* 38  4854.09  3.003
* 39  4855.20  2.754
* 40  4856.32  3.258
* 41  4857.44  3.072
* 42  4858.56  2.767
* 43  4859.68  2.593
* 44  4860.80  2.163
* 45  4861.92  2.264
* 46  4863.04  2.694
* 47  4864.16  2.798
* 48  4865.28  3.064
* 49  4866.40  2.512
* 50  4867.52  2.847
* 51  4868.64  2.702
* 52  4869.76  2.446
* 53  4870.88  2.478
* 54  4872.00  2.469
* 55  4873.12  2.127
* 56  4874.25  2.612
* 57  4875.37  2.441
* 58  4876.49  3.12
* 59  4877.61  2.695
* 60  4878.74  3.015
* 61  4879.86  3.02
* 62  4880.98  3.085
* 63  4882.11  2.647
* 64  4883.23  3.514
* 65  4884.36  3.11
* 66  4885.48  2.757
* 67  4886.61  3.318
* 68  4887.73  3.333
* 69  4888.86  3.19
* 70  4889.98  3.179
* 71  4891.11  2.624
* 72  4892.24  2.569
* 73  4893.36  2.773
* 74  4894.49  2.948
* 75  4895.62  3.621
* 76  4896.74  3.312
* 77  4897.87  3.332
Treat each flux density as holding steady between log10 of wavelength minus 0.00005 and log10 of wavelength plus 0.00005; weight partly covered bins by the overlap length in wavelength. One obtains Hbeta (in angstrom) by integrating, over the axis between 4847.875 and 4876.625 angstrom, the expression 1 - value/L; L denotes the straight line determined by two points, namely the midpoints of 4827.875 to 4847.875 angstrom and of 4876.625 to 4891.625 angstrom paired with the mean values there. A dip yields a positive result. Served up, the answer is 2.9 angstrom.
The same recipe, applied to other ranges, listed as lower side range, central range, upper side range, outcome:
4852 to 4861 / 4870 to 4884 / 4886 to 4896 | 0.92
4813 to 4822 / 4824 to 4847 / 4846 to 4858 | 0.03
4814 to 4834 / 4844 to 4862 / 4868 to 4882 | 0.13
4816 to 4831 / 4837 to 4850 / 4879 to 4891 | 0.75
